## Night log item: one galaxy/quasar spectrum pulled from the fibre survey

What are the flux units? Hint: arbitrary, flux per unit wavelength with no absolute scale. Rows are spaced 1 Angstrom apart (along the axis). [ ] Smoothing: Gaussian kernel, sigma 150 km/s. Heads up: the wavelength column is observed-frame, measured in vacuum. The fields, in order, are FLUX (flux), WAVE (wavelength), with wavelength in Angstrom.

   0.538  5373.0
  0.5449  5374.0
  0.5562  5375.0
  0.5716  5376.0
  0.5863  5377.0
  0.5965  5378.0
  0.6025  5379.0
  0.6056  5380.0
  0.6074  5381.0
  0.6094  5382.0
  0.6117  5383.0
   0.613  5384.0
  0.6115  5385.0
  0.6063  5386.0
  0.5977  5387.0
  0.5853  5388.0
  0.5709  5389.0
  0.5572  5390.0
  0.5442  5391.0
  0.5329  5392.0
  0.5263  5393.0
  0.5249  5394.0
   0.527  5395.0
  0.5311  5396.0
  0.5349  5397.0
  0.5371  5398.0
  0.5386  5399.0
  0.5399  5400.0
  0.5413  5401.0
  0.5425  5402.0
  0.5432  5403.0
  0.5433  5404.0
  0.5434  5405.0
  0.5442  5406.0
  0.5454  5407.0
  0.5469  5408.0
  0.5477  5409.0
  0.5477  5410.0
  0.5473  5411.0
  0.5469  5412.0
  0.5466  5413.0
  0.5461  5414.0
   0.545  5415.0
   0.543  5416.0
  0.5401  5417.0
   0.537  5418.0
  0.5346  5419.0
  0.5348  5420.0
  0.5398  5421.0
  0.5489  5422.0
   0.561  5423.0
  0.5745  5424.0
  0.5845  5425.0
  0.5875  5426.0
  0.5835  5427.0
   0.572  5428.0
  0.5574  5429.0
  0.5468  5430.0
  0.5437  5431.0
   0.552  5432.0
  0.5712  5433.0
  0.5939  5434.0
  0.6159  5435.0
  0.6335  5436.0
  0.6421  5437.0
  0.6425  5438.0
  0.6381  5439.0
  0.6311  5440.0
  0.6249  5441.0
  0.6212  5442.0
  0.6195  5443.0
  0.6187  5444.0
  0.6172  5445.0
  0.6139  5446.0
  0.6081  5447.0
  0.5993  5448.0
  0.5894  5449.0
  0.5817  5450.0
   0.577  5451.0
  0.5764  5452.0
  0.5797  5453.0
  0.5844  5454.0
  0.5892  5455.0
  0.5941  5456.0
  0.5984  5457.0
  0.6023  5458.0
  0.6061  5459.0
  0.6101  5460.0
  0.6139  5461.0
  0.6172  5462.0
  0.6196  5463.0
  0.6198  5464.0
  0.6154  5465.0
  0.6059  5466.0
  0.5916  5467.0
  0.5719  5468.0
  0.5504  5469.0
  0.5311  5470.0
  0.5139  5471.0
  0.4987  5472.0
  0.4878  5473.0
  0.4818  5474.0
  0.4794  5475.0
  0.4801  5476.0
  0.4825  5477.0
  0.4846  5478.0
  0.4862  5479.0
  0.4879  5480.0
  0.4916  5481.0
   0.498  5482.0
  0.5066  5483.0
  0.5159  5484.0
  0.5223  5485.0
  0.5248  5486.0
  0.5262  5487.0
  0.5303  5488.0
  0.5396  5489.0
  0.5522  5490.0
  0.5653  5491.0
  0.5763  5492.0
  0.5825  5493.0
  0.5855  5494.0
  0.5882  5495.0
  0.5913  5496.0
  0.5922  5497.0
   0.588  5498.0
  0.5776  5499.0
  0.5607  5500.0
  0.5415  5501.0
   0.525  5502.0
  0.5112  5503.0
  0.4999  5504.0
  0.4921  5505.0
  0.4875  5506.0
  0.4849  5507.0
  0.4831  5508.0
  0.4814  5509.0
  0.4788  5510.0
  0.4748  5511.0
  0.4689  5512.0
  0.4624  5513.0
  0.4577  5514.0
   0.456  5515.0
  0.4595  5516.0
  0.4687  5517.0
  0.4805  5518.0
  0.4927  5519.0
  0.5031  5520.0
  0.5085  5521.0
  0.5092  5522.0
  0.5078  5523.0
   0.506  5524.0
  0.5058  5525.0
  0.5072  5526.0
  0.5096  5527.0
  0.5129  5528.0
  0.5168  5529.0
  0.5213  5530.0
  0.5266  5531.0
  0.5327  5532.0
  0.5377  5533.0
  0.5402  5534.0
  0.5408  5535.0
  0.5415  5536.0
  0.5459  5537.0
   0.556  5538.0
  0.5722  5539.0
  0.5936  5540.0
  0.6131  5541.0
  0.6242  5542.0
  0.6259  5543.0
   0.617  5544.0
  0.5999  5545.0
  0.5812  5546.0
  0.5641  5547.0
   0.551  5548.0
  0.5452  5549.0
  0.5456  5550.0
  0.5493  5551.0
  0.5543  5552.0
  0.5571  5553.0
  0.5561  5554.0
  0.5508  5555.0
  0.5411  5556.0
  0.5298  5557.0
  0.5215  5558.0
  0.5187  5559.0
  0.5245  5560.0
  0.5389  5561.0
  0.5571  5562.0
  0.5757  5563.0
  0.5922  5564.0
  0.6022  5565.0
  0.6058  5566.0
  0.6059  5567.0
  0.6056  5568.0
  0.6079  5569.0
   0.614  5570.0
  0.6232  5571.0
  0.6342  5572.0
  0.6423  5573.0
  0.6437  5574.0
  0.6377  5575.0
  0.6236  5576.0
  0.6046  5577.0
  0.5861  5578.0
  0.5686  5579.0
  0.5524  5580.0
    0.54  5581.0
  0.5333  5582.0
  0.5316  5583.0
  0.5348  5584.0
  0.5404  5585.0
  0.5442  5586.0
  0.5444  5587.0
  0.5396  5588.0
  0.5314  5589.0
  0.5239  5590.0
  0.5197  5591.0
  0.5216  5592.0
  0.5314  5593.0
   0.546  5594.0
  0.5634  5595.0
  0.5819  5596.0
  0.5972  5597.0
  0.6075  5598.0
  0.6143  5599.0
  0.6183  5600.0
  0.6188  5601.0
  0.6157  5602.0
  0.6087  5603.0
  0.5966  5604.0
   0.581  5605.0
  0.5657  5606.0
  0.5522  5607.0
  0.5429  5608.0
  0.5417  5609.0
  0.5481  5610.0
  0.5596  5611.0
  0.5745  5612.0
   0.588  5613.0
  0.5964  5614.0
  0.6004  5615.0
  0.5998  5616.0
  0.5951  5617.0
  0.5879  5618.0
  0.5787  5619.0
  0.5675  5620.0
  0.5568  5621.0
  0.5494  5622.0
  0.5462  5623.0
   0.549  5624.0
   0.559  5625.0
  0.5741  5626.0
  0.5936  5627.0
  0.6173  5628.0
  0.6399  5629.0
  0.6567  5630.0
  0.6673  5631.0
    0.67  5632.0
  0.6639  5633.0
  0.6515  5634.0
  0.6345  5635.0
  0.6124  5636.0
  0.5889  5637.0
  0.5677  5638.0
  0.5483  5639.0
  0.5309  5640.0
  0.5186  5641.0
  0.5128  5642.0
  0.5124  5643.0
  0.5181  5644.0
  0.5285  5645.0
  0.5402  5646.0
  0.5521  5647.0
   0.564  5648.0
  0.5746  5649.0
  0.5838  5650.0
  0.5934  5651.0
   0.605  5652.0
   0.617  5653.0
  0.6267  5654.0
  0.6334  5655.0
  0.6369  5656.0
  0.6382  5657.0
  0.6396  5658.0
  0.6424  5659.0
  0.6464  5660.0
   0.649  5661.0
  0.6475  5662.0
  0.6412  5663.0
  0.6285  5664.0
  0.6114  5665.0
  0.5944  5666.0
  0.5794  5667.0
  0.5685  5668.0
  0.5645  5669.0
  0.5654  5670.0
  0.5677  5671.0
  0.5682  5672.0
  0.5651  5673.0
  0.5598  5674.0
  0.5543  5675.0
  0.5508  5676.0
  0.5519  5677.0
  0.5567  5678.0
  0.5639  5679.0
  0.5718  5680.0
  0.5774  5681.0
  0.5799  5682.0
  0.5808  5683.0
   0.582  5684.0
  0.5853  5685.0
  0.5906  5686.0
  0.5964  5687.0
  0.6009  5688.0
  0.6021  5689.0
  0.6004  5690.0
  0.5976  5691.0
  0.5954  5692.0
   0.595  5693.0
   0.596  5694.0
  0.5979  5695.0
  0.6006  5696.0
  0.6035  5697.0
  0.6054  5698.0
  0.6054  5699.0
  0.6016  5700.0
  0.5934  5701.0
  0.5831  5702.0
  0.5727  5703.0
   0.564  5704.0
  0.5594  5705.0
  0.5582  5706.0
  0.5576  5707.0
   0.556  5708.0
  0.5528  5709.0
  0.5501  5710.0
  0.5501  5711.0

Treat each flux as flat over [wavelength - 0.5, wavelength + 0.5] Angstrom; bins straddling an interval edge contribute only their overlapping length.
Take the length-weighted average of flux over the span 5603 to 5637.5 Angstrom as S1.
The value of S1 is 0.592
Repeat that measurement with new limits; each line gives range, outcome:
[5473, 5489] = 0.501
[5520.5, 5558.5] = 0.548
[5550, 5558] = 0.547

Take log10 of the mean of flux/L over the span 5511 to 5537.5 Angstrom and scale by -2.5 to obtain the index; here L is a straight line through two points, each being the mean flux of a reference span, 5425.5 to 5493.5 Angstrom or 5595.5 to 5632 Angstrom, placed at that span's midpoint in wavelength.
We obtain 0.15 mag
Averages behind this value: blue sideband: 0.569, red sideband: 0.589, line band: 0.504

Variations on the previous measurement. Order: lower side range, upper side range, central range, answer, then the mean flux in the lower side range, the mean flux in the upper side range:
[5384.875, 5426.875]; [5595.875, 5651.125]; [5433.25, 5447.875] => -0.122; 0.55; 0.582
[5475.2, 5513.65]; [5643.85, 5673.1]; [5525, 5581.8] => -0.038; 0.521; 0.598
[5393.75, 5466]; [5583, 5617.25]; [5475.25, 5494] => 0.104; 0.576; 0.568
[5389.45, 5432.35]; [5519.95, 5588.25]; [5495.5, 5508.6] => 0.046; 0.547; 0.561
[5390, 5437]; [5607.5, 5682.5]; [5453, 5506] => 0.025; 0.553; 0.586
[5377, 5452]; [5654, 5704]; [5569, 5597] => 0.031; 0.573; 0.595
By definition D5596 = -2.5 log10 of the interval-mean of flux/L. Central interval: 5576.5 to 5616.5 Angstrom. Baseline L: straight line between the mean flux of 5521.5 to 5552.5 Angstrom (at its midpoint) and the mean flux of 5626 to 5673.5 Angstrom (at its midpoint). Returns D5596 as 0.016 mag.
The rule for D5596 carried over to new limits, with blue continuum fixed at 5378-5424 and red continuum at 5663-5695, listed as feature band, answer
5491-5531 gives 0.10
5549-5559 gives 0.05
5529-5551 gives 0.01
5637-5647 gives 0.09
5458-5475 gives -0.01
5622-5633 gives -0.05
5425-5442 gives -0.07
